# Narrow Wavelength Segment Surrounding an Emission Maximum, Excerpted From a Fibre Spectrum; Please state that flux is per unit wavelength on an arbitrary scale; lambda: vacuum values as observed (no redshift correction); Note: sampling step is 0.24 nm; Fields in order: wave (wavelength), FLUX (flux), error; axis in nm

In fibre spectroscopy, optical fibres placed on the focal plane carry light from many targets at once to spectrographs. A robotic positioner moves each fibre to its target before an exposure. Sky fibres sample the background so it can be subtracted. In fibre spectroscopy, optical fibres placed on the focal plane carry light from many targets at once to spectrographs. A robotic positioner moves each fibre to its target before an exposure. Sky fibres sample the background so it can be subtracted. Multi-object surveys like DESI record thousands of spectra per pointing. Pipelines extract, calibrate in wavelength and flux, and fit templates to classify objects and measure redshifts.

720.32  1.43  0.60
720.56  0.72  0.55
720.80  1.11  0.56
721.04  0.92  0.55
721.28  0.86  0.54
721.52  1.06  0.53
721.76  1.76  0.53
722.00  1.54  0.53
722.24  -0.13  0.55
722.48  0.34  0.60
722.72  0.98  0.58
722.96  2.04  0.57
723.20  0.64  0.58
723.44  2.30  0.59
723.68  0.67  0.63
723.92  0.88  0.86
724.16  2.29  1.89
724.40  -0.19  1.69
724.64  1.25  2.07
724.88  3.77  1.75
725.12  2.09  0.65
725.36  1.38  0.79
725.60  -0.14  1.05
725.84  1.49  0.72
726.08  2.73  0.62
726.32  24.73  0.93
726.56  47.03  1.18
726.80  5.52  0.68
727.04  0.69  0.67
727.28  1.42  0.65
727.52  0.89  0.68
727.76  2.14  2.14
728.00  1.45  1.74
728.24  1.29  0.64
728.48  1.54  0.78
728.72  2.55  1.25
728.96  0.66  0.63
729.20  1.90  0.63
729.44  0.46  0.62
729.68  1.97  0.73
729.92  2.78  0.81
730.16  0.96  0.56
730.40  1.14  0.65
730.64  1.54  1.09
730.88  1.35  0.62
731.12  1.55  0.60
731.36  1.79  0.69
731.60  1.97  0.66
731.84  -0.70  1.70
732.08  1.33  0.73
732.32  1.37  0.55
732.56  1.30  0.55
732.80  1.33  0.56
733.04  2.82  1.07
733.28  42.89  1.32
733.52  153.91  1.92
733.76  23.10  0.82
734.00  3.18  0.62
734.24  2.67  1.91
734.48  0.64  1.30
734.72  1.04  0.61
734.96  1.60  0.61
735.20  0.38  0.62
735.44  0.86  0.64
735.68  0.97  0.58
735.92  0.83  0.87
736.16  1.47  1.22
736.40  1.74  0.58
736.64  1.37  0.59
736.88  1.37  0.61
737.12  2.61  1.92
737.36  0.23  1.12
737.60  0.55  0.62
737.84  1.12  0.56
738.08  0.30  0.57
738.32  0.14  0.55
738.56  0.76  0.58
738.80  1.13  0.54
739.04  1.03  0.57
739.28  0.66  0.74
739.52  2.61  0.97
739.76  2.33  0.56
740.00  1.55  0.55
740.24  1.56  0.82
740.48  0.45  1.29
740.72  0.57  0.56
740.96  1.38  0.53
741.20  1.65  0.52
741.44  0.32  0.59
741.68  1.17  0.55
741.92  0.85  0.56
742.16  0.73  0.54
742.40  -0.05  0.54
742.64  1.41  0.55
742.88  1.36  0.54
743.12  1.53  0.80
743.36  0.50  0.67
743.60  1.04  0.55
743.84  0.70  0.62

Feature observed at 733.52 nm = [O III] 5007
